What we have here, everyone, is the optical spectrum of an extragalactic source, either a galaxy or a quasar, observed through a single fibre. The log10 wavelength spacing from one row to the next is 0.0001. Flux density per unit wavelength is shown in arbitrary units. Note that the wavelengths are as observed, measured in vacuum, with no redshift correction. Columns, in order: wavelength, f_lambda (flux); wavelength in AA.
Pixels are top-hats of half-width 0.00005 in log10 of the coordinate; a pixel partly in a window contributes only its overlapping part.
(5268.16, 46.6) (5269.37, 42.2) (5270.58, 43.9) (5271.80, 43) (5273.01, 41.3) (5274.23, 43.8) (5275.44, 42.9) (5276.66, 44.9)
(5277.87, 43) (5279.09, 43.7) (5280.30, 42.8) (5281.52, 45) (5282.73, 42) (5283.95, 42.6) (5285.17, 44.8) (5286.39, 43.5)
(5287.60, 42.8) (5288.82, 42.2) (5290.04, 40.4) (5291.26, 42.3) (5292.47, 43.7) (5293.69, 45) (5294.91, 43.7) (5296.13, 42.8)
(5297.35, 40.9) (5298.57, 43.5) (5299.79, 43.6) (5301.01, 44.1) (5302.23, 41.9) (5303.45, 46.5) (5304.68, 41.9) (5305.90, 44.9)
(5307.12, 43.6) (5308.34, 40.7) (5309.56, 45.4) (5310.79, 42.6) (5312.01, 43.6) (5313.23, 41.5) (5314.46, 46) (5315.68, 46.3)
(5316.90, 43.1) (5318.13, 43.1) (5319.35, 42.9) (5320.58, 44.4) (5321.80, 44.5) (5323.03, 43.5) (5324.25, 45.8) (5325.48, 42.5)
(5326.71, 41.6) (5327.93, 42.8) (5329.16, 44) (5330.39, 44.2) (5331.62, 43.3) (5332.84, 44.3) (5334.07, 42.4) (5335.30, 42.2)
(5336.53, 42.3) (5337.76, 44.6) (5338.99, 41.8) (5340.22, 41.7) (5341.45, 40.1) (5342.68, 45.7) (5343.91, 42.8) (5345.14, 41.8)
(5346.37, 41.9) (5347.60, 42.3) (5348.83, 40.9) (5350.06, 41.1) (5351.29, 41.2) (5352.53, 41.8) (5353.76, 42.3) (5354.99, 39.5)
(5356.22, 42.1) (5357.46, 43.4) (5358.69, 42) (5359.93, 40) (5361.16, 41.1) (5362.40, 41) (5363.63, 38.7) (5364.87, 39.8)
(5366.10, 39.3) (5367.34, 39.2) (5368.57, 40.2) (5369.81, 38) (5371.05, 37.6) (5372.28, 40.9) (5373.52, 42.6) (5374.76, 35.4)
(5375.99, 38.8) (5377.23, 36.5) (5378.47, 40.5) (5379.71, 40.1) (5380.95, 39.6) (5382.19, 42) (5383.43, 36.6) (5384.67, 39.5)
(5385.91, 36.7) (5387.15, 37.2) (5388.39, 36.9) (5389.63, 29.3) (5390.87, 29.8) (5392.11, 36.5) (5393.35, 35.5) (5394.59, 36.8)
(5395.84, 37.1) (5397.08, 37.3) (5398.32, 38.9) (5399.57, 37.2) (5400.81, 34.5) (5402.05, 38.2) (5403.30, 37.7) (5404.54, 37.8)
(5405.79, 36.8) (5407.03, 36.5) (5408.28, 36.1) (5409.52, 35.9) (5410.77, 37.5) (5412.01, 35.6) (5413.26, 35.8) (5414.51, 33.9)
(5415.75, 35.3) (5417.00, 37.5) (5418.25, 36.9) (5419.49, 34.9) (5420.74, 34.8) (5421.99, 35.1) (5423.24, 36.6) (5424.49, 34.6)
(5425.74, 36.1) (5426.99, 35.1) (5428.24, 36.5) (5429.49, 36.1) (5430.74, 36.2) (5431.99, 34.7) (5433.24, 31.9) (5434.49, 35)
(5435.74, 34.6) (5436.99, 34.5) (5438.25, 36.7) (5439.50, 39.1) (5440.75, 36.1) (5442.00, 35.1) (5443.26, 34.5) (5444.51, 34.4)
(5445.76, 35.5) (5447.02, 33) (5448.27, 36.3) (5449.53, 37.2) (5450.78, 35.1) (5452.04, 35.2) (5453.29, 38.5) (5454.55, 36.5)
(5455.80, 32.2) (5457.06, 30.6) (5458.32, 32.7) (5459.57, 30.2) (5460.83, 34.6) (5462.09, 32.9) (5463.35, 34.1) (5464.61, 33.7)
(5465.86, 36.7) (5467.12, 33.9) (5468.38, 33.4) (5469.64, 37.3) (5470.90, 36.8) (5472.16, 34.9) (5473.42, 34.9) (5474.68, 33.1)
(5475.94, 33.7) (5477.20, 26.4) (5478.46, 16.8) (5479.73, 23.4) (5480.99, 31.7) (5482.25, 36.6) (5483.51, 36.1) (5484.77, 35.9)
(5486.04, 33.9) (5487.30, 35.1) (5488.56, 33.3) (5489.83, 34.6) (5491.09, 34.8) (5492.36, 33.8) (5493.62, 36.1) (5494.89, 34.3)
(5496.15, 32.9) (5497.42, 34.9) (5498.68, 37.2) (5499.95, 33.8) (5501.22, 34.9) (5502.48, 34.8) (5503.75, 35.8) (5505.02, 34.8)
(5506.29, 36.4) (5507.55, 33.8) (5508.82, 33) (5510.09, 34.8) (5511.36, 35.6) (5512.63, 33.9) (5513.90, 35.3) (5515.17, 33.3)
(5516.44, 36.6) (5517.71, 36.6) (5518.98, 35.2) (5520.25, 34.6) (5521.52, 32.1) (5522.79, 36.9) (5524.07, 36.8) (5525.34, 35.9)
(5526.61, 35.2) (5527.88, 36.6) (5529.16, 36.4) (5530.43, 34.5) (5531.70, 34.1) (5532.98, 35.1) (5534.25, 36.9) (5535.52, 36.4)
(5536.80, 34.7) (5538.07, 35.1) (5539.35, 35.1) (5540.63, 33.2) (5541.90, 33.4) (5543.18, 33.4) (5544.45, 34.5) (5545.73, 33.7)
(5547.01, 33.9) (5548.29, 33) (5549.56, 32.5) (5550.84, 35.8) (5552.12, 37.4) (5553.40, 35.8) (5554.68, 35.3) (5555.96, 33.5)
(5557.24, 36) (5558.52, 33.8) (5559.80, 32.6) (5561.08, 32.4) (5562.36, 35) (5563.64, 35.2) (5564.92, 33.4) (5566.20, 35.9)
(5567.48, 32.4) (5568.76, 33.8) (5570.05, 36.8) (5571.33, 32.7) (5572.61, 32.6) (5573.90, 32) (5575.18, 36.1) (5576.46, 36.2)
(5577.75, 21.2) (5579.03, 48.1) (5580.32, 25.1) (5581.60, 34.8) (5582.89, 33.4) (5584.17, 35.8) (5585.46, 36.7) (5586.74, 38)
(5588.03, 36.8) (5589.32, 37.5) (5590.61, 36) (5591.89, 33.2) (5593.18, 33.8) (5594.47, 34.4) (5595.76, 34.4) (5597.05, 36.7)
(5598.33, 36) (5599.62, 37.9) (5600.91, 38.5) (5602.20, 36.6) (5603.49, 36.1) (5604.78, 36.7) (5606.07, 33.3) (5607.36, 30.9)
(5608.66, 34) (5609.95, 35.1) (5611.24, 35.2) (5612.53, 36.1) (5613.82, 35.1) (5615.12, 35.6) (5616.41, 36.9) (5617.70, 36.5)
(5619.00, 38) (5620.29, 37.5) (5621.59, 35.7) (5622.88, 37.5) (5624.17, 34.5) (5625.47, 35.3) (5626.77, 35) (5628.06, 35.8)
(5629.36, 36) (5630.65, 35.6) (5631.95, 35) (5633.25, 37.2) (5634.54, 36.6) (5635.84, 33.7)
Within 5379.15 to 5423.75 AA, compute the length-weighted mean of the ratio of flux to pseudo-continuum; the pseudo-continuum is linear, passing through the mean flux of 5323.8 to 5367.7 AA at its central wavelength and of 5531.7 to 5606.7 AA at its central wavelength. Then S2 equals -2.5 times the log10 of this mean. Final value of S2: 0.10 mag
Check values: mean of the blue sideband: 42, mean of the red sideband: 34.8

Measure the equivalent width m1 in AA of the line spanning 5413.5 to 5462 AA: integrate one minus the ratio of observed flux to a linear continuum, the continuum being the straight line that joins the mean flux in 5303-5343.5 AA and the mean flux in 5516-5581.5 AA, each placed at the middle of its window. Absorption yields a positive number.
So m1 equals 4.78 AA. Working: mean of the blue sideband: 43.4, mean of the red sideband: 34.5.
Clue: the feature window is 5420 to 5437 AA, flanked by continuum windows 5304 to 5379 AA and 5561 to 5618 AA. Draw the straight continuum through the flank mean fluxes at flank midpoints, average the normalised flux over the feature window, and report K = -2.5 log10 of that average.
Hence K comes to 0.13 mag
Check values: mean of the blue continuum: 42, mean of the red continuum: 34.9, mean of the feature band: 35.1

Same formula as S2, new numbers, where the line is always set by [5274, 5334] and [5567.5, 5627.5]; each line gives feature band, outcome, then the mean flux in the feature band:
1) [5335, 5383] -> 0.03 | 40.8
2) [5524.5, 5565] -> 0.06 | 34.7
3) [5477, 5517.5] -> 0.13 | 33.7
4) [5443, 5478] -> 0.15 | 34.1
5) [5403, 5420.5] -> 0.12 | 36.3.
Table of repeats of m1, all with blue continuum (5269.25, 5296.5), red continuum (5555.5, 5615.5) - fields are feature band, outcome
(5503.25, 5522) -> 1.01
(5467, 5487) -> 2.83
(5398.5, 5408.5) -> 0.71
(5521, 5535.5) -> 0.31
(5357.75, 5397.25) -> 2.24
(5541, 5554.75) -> 0.55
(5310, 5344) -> -1.15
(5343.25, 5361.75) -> -0.18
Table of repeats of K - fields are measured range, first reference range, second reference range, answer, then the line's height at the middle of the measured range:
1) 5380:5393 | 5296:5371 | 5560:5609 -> 0.12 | 40.8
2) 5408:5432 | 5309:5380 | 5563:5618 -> 0.11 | 39.8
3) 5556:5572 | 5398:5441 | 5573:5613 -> 0.03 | 35.2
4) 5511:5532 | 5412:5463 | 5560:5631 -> -0.01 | 35.1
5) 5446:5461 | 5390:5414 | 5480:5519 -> 0.03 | 35.5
